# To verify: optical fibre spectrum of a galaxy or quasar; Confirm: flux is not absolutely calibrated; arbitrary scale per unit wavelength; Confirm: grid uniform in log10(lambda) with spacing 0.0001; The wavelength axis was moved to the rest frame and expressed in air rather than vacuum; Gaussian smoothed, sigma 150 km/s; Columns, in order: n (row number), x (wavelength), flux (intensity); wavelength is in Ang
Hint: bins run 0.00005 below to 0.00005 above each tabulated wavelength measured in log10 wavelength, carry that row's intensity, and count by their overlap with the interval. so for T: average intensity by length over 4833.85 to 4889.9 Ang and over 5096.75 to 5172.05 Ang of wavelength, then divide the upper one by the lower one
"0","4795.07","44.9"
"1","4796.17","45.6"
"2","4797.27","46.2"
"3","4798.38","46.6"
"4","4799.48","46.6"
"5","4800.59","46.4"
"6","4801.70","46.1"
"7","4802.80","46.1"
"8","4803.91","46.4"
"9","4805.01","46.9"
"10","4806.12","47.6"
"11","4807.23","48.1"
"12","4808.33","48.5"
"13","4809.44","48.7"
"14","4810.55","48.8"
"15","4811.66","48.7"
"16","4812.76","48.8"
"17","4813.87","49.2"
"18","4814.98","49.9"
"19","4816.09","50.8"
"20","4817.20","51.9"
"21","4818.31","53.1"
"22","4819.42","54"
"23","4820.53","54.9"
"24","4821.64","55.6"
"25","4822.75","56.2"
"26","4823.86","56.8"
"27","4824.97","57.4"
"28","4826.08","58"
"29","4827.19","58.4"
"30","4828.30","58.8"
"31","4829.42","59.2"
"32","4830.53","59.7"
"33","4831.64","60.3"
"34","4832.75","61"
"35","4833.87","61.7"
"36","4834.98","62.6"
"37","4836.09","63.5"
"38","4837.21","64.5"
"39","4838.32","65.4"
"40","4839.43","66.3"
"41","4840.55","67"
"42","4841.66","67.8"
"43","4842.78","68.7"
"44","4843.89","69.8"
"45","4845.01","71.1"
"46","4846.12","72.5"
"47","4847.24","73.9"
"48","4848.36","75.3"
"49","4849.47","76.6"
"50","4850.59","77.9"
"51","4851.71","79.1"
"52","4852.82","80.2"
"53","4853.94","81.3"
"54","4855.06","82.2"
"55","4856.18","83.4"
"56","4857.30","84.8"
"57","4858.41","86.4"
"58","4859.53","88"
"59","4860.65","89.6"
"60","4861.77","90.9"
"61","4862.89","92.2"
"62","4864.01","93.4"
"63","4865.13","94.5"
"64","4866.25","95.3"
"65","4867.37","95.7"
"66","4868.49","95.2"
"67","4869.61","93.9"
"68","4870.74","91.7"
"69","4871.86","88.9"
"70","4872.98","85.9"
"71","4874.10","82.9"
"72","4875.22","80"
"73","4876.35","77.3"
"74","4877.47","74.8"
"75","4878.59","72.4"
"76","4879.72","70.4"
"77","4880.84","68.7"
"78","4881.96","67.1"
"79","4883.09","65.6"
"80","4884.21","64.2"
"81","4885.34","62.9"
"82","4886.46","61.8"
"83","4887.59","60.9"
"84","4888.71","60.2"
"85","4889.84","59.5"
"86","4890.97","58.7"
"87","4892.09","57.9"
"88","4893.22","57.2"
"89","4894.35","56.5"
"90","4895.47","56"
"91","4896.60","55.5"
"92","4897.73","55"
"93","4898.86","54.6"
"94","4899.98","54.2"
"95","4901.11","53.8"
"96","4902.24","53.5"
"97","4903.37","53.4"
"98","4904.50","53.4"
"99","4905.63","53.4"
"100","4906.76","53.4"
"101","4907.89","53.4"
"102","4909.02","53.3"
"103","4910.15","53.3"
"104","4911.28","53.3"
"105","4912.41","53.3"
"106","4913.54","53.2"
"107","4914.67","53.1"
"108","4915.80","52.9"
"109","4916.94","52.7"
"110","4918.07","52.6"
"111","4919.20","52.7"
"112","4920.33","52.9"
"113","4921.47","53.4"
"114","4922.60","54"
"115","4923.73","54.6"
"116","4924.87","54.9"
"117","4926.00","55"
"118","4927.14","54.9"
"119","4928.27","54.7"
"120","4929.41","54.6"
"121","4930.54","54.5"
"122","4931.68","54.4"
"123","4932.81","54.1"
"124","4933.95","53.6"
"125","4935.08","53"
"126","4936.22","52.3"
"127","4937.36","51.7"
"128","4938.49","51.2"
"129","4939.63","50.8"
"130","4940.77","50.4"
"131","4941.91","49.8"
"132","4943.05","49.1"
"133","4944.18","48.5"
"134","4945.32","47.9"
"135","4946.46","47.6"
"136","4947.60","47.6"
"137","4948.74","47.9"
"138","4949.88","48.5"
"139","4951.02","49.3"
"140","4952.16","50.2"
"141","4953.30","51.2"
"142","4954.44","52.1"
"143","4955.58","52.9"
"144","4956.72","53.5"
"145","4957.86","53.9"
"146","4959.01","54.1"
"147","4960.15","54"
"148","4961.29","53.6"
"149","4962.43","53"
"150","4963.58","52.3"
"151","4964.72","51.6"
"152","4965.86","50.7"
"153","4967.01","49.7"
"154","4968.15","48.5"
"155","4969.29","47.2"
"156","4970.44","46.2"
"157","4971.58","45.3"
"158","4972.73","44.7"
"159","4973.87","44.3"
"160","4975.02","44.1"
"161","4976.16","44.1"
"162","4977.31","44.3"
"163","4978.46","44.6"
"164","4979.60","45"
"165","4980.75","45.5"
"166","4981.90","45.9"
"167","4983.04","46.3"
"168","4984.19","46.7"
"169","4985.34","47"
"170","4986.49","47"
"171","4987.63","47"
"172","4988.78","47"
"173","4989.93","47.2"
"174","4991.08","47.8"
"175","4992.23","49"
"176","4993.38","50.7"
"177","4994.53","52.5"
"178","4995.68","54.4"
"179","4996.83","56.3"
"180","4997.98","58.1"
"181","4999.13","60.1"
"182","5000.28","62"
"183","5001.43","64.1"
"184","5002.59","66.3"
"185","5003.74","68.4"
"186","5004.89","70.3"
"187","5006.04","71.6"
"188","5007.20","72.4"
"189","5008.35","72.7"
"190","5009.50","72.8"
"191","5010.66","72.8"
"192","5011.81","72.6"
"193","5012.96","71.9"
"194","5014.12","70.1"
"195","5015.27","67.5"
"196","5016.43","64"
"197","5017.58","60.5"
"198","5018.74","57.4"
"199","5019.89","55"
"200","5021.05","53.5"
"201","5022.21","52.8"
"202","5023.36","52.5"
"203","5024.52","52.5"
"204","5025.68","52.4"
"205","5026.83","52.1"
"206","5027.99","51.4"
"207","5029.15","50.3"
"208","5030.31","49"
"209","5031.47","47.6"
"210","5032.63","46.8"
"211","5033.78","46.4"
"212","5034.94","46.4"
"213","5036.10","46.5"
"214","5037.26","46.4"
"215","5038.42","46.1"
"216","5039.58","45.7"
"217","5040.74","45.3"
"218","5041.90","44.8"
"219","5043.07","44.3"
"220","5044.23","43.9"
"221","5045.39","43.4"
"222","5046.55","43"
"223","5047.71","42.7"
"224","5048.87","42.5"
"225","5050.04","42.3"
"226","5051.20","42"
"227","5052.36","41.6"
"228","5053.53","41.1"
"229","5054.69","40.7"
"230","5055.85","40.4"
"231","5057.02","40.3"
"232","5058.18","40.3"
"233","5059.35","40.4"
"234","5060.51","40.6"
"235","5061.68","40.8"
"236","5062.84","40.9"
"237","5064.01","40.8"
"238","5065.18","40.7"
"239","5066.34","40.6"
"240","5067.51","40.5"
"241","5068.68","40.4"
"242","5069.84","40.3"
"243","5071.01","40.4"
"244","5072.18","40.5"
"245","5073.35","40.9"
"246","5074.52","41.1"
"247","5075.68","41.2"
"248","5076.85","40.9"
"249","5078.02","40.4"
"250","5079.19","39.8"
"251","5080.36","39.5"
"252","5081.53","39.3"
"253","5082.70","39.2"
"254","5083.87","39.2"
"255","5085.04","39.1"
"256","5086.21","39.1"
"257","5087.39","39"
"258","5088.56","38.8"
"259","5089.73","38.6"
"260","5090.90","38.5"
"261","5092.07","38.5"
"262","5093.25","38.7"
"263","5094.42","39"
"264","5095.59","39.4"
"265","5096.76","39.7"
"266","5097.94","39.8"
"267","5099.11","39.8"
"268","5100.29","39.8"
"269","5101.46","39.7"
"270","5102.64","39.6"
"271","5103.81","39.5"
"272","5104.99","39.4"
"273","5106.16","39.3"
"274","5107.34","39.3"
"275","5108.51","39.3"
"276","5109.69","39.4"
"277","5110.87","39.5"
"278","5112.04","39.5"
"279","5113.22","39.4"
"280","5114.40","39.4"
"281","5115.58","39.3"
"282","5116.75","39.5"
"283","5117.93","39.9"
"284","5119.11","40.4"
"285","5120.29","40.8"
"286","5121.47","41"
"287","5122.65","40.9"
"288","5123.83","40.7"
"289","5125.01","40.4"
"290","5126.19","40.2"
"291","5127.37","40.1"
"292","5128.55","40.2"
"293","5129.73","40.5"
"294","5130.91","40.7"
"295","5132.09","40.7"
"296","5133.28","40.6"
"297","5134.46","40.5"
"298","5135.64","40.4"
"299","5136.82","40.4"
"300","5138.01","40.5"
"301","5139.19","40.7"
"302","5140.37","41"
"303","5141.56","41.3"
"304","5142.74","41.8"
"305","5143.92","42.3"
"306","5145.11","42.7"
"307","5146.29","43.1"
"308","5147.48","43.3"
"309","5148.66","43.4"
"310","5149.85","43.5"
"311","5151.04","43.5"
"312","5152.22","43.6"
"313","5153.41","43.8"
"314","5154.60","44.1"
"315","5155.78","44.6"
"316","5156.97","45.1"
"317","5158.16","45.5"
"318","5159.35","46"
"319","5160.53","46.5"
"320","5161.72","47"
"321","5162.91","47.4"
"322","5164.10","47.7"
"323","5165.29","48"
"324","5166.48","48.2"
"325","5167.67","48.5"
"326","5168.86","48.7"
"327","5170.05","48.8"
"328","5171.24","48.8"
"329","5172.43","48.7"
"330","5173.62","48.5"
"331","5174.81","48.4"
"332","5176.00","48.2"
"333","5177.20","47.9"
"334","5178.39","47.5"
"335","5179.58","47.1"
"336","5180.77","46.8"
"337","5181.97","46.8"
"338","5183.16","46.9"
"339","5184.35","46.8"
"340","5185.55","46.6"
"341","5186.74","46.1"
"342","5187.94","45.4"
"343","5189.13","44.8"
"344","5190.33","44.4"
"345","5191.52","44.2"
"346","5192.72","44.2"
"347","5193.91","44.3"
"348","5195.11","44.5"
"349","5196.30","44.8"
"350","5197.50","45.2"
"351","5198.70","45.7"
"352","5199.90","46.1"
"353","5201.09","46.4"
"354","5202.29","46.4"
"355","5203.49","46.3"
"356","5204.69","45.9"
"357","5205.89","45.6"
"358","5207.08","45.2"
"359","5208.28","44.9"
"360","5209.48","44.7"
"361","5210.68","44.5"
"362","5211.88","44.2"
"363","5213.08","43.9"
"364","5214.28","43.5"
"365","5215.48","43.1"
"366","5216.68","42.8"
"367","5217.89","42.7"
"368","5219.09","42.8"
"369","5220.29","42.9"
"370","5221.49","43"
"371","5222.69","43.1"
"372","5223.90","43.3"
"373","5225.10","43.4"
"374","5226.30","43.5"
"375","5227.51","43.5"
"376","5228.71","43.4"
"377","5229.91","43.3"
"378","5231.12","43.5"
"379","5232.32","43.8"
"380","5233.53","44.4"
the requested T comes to 0.5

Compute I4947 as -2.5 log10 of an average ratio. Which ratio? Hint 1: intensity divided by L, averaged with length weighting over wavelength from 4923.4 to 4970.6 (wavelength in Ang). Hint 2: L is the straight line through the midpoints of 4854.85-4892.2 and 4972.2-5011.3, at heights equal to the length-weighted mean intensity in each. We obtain 0.23 mag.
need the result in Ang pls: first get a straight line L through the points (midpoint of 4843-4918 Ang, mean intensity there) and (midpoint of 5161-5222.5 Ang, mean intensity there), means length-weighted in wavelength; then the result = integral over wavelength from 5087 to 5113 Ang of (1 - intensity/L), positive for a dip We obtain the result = 6.72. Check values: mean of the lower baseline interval 69.9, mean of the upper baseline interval 45.9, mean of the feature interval 39.3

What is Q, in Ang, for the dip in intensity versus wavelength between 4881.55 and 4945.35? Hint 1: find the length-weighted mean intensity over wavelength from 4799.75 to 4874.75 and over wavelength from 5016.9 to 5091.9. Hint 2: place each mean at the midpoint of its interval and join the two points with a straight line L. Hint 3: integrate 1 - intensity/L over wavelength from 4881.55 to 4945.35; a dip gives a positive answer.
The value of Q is 4.9 Ang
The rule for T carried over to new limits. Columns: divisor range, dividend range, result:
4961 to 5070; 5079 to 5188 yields 0.84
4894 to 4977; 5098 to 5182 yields 0.83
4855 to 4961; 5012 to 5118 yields 0.71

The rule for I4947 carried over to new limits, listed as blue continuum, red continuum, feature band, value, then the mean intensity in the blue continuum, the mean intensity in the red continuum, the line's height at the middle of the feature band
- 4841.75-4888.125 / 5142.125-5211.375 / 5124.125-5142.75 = 0.24 mag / 79.6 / 45.8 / 50.5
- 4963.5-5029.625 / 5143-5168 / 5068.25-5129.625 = 0.22 mag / 54.9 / 45.1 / 48.6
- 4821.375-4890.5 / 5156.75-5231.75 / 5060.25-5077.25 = 0.34 mag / 73.4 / 45.6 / 55.9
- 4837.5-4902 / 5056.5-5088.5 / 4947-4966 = 0.15 mag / 73.8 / 40.2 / 59.4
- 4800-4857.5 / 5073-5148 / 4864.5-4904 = -0.22 mag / 60.9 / 40.1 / 56.8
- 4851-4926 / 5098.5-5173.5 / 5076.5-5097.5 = 0.21 mag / 67.8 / 42.4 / 47.4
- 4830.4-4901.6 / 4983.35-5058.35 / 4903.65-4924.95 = 0.24 mag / 72.7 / 52.9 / 66.5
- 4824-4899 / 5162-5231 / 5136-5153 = 0.18 mag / 72.1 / 45.6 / 49.7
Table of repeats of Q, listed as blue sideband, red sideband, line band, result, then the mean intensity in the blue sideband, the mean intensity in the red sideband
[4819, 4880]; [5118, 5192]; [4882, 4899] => 2.6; 74.4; 44.2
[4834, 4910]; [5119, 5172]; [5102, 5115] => 2.1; 71.1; 43.3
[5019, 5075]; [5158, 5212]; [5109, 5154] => 4.7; 44.7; 46.4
